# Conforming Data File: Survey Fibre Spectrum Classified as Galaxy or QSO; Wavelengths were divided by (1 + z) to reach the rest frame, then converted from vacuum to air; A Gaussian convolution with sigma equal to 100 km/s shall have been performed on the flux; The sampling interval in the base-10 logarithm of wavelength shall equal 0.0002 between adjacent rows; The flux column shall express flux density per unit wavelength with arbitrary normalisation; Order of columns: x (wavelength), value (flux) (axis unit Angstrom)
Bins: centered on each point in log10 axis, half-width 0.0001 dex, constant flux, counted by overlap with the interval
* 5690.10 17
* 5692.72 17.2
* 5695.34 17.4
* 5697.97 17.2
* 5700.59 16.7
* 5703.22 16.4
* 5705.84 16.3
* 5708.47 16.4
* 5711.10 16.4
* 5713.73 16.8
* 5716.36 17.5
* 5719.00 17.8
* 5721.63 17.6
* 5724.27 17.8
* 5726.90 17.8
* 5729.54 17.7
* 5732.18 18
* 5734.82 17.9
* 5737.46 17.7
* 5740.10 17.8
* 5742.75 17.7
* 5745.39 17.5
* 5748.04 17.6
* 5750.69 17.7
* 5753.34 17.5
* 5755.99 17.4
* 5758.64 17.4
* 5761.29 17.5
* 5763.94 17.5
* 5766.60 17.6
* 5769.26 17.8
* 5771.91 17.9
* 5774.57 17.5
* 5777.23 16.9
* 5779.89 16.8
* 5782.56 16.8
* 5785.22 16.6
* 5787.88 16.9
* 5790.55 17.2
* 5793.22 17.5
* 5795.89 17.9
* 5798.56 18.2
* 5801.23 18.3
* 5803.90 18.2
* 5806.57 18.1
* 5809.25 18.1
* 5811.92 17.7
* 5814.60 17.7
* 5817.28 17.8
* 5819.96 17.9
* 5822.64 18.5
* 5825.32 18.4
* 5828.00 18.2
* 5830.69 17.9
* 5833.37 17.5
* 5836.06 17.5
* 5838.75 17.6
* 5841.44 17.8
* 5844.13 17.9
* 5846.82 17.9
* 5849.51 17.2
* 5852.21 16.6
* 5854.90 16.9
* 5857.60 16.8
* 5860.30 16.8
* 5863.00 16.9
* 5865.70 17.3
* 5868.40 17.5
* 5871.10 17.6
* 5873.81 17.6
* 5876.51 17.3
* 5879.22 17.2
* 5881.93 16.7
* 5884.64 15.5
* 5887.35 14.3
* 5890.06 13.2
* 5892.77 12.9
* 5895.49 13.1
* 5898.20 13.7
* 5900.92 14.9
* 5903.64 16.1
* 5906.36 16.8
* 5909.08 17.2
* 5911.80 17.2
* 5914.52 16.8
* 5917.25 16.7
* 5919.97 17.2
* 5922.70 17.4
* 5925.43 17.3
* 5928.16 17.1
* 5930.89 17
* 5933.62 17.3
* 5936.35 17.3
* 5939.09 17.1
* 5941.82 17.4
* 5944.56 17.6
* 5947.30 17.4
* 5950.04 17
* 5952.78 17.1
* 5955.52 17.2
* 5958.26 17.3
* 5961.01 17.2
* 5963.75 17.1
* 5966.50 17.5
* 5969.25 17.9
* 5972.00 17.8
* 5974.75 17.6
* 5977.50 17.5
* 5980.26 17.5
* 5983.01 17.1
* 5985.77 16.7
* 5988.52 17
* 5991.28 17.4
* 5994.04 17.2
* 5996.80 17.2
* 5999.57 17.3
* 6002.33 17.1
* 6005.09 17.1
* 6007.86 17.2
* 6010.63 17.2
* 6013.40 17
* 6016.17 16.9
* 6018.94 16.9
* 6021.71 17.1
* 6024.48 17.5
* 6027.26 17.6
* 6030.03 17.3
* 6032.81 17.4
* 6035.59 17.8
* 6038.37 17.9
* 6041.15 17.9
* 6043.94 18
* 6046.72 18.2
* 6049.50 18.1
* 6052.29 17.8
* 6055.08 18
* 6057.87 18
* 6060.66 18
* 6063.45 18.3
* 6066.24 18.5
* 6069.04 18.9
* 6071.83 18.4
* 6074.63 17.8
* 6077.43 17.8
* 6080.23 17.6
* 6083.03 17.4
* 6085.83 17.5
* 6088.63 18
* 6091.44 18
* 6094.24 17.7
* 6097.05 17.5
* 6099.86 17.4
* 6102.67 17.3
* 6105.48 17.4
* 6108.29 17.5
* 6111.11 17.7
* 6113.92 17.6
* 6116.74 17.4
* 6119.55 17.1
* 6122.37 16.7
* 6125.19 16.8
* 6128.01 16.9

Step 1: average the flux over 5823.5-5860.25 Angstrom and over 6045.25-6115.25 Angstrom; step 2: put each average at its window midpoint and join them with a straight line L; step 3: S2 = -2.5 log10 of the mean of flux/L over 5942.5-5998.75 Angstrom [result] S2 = 0.02 mag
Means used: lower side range 17.5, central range 17.3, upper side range 17.9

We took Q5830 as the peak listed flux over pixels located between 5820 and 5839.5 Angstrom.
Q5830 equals 18.5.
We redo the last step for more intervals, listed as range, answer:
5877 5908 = 17.2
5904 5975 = 17.9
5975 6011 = 17.5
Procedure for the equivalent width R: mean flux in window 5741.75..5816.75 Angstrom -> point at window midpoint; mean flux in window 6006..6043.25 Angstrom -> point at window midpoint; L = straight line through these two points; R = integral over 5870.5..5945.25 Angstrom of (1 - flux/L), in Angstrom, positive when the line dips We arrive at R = 4.88 Angstrom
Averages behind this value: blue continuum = 17.6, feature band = 16.3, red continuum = 17.4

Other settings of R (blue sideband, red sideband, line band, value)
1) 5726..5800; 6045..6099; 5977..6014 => 1.4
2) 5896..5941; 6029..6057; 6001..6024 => 0.6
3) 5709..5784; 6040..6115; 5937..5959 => 0.6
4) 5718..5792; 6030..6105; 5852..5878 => 0.7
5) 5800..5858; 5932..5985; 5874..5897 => 3.2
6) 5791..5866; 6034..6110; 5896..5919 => 2.2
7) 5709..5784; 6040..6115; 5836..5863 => 0.5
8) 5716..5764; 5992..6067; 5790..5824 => -0.6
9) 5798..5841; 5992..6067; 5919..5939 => 0.6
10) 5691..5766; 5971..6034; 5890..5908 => 2.9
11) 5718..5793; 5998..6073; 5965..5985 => 0.1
